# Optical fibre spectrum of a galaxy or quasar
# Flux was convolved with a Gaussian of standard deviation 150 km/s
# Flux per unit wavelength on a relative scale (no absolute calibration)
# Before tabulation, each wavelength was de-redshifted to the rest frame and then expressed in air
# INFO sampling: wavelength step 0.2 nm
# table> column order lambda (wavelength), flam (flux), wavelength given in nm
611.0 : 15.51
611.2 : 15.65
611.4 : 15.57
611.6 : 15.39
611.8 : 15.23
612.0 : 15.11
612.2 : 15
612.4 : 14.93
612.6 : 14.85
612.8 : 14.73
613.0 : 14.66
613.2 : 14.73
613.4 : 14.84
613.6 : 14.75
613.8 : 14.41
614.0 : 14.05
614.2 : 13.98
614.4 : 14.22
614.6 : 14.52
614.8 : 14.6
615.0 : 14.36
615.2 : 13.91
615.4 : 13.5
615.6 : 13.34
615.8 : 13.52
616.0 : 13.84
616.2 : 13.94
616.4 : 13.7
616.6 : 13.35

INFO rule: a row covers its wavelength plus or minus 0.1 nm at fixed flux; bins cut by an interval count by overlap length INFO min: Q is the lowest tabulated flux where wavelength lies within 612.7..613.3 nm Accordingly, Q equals 14.66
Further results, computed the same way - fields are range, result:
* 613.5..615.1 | 13.98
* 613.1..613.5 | 14.73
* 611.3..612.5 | 14.93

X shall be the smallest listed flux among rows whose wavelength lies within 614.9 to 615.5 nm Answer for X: 13.5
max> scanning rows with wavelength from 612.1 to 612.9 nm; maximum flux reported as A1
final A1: 15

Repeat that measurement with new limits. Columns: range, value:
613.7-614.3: 14.41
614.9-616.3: 14.36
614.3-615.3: 14.6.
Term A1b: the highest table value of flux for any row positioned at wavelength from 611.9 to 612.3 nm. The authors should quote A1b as 15.11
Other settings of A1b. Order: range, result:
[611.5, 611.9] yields 15.39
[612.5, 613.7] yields 14.85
